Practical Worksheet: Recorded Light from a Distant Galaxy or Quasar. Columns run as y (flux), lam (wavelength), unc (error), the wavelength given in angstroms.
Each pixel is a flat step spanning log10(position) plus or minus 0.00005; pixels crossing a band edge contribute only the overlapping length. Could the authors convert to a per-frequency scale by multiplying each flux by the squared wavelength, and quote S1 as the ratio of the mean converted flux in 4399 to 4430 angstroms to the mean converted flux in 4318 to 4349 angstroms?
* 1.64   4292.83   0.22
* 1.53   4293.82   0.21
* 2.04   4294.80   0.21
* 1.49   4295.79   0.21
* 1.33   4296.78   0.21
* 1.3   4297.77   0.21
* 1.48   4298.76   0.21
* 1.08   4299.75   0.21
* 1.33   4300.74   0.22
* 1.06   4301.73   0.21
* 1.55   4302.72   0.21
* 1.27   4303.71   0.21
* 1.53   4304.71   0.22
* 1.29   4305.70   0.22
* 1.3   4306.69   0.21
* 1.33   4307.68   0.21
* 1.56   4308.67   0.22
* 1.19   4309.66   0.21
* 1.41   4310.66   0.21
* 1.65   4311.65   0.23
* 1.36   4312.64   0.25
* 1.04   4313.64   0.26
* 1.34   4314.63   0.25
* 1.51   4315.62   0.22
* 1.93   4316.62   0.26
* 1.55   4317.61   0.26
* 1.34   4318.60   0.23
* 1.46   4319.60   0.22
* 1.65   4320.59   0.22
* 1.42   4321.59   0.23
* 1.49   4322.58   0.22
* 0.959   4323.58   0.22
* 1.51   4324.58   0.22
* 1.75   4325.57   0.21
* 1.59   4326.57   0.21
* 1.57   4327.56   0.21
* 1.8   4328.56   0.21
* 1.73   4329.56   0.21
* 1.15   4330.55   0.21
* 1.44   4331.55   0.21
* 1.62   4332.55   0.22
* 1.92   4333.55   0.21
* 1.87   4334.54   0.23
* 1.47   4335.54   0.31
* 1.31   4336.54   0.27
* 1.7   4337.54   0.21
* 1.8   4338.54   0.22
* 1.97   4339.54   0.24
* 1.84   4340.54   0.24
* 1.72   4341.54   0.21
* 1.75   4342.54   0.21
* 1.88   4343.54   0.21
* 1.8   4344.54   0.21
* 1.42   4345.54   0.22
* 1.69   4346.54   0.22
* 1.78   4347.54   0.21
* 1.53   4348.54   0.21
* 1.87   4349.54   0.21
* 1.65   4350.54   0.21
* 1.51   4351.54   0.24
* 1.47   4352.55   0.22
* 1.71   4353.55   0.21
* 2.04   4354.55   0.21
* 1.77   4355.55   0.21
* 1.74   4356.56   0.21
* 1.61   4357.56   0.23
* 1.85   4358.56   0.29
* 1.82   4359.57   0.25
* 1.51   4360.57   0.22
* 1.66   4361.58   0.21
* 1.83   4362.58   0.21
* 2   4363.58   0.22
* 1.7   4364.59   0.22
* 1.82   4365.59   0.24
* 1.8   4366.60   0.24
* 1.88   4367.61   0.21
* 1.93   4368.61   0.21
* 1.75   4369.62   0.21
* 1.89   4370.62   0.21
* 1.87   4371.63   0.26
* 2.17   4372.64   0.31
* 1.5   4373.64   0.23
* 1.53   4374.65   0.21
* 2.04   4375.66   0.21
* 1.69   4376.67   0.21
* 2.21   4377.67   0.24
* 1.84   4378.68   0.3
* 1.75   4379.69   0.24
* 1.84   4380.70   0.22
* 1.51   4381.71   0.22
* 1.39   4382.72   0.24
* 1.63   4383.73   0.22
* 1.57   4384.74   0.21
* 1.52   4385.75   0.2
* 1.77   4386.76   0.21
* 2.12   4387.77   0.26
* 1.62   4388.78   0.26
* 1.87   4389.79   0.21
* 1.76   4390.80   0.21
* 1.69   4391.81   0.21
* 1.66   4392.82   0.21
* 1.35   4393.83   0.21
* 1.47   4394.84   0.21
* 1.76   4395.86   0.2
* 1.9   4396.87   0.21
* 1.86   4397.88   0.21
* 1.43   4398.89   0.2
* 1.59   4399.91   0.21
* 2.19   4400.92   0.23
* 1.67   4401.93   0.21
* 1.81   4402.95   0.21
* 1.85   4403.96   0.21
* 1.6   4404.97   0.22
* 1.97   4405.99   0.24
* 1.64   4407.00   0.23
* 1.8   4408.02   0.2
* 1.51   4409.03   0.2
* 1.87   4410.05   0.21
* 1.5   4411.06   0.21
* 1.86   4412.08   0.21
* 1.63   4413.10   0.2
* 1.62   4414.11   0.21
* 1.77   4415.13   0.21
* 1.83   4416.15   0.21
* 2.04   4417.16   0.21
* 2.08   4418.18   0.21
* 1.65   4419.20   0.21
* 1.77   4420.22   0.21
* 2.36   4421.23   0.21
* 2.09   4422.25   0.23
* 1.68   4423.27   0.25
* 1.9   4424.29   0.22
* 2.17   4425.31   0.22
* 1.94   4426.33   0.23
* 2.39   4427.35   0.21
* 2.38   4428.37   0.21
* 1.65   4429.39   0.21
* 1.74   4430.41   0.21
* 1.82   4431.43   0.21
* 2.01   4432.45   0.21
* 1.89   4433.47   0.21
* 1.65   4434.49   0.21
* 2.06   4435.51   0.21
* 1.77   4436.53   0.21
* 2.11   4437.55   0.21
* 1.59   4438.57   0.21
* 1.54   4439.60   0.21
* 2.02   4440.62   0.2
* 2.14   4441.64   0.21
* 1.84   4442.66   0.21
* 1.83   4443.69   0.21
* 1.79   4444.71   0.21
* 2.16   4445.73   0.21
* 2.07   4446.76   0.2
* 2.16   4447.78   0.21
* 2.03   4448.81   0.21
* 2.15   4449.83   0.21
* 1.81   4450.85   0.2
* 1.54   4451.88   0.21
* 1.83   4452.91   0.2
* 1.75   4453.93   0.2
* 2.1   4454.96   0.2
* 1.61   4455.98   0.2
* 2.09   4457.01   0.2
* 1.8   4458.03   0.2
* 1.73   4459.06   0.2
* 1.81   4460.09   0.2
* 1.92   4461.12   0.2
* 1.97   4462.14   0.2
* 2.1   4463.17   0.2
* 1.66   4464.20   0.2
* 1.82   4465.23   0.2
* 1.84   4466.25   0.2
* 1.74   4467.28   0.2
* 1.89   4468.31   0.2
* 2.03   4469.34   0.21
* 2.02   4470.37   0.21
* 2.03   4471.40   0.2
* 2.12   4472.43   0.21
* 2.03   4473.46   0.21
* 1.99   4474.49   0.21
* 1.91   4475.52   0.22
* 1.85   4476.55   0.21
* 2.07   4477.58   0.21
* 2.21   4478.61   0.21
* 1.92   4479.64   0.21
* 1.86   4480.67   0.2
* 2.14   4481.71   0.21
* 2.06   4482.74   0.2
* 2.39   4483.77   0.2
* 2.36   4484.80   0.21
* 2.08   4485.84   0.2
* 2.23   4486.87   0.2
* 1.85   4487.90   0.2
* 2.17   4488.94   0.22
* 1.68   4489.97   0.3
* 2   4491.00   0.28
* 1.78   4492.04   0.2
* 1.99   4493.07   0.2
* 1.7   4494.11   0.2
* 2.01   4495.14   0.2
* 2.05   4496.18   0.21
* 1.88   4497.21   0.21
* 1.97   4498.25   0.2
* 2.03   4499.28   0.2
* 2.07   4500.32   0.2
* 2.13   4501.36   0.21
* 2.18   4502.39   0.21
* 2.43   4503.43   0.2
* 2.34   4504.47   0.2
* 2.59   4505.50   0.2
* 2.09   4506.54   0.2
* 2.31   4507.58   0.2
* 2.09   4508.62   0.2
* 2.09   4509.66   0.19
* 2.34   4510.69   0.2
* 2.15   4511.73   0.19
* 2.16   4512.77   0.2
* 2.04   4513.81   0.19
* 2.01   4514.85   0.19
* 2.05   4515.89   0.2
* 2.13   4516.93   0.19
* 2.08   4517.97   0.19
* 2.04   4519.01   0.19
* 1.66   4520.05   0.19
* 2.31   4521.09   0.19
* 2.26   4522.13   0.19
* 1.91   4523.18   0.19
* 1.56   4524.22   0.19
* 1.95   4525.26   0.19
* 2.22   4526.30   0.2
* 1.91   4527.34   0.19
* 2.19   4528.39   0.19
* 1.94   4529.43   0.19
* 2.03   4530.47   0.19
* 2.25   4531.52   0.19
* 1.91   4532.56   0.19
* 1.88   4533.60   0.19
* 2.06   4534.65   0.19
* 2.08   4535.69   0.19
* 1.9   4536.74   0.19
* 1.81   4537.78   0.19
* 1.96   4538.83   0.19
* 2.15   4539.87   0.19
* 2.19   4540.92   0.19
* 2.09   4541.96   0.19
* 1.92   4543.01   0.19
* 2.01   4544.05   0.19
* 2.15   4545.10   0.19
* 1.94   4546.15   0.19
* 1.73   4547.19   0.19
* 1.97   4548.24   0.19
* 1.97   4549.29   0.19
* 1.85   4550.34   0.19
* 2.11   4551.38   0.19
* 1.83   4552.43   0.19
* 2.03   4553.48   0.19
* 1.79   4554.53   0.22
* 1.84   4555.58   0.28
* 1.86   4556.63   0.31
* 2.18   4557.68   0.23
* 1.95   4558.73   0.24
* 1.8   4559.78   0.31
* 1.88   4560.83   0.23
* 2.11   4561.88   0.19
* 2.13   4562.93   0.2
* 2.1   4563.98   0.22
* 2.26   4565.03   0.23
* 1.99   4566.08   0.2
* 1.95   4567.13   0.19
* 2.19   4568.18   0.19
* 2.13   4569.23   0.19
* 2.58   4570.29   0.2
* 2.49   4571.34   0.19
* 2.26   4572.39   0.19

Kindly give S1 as 1.2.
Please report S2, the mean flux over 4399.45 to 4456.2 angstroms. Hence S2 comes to 1.87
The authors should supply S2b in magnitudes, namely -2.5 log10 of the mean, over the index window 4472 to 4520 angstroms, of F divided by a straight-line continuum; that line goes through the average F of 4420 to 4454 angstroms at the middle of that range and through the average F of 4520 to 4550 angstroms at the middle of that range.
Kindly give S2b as -0.05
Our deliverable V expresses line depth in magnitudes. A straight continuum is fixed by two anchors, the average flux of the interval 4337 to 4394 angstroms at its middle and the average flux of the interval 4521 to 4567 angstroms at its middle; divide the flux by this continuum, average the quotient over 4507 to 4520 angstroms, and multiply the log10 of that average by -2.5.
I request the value -0.08 mag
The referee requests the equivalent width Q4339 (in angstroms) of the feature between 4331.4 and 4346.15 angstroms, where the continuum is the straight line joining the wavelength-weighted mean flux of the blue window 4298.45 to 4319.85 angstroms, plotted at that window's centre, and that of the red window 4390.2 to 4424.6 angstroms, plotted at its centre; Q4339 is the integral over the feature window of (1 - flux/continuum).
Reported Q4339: -2.0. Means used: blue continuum 1.39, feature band 1.71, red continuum 1.77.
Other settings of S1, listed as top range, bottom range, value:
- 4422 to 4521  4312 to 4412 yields 1.24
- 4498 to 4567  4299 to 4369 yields 1.40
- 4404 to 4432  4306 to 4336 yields 1.30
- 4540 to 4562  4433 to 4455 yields 1.08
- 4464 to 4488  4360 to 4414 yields 1.20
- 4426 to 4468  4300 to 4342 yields 1.34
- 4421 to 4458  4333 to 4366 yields 1.16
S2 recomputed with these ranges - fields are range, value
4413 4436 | 1.92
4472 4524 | 2.07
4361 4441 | 1.8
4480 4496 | 2.02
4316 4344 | 1.61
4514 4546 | 2.02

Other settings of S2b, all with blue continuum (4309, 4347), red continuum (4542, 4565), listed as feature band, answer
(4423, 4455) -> -0.09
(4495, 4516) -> -0.14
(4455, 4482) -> -0.07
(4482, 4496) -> -0.10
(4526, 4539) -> -0.04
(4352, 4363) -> -0.07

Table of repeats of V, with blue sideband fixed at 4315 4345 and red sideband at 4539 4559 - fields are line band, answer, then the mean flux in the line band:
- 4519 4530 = -0.032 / 1.99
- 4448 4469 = -0.022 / 1.86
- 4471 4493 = -0.094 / 2.03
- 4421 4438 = -0.111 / 1.97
